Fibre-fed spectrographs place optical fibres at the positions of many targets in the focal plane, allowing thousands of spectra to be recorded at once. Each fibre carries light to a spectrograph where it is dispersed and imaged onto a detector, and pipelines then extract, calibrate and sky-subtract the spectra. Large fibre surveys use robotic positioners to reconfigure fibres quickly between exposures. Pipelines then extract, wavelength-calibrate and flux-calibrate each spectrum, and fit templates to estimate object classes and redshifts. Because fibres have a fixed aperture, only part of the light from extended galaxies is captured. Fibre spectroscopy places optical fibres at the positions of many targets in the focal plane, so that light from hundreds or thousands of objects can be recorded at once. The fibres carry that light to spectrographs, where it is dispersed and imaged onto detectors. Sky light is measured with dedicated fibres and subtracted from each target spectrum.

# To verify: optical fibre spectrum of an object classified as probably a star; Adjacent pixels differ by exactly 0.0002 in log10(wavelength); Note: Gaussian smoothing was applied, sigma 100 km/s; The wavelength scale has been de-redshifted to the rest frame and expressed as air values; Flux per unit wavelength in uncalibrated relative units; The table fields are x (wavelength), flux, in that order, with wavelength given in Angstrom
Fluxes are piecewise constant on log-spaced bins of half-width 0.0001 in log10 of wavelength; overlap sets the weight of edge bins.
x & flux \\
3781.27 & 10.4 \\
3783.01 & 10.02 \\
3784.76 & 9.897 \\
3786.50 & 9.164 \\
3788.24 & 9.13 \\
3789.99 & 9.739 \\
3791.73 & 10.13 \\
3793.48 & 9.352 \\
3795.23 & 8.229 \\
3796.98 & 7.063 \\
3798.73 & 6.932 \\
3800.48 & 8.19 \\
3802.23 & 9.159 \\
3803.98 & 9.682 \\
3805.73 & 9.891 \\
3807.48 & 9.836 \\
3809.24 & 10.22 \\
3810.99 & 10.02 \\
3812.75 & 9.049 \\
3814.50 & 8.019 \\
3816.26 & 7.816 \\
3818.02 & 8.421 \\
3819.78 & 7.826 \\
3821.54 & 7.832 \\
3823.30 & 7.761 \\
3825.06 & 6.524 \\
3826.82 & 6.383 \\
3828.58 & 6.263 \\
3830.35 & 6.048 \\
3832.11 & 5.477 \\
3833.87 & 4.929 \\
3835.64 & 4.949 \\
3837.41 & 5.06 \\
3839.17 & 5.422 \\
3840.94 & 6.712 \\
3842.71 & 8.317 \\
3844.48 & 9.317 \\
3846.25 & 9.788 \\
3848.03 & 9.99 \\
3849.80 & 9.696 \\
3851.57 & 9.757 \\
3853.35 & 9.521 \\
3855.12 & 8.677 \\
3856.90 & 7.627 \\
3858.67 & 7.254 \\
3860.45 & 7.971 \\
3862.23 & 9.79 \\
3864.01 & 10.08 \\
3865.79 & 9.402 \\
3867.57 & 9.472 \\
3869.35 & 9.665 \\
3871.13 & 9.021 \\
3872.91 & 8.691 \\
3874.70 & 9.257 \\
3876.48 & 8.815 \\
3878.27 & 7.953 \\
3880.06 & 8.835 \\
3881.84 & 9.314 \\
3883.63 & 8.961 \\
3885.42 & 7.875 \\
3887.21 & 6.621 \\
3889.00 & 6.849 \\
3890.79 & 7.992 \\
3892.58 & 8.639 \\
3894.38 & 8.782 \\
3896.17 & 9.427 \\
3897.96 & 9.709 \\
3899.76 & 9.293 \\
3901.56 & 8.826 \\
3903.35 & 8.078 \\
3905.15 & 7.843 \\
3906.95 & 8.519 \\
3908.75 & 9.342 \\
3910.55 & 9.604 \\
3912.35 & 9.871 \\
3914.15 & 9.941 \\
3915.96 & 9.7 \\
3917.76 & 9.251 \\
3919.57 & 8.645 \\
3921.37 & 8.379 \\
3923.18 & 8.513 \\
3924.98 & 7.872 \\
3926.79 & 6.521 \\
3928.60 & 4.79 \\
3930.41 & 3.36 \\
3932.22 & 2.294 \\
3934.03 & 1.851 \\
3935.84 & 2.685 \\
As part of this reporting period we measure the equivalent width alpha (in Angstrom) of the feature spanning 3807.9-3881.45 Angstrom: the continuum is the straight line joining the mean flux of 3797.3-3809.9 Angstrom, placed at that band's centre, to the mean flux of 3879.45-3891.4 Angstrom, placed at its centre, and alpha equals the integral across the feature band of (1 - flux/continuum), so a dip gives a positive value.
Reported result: 3.0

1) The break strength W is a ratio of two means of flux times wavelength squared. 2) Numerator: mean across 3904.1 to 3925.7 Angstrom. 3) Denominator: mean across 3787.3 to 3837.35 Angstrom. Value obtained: 1.19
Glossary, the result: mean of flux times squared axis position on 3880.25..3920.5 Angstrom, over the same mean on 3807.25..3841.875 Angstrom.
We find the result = 1.27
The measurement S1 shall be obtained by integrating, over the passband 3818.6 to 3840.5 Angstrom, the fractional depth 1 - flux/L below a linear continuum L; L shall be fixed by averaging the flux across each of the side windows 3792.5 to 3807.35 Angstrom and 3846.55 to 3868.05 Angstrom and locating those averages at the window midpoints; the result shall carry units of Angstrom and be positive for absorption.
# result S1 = 6.5 Angstrom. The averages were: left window 8.64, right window 9.11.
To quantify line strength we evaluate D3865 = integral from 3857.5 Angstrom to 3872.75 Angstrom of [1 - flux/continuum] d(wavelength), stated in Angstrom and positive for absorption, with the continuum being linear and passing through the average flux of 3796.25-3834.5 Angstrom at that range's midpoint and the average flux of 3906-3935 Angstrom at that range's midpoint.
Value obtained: -2.75 Angstrom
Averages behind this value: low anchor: 7.9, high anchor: 7.39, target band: 9.04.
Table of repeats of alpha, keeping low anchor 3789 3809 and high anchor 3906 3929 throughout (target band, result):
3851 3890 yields 0.29 Angstrom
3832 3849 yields 3.38 Angstrom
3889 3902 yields -0.20 Angstrom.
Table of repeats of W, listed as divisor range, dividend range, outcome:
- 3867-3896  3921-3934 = 0.67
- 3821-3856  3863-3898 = 1.20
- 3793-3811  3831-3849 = 0.80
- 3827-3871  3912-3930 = 1.06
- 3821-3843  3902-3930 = 1.41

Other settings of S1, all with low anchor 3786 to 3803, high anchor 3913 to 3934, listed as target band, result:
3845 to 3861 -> -2.04 Angstrom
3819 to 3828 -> 1.18 Angstrom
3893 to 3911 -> -4.01 Angstrom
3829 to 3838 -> 3.12 Angstrom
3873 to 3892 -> -1.82 Angstrom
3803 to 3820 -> -1.30 Angstrom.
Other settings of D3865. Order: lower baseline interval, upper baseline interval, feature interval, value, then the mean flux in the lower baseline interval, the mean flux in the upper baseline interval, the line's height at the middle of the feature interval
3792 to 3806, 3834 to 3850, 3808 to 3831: 0.5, 8.57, 7.48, 8.05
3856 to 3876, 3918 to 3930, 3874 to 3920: -4.0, 8.93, 7.38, 8.1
